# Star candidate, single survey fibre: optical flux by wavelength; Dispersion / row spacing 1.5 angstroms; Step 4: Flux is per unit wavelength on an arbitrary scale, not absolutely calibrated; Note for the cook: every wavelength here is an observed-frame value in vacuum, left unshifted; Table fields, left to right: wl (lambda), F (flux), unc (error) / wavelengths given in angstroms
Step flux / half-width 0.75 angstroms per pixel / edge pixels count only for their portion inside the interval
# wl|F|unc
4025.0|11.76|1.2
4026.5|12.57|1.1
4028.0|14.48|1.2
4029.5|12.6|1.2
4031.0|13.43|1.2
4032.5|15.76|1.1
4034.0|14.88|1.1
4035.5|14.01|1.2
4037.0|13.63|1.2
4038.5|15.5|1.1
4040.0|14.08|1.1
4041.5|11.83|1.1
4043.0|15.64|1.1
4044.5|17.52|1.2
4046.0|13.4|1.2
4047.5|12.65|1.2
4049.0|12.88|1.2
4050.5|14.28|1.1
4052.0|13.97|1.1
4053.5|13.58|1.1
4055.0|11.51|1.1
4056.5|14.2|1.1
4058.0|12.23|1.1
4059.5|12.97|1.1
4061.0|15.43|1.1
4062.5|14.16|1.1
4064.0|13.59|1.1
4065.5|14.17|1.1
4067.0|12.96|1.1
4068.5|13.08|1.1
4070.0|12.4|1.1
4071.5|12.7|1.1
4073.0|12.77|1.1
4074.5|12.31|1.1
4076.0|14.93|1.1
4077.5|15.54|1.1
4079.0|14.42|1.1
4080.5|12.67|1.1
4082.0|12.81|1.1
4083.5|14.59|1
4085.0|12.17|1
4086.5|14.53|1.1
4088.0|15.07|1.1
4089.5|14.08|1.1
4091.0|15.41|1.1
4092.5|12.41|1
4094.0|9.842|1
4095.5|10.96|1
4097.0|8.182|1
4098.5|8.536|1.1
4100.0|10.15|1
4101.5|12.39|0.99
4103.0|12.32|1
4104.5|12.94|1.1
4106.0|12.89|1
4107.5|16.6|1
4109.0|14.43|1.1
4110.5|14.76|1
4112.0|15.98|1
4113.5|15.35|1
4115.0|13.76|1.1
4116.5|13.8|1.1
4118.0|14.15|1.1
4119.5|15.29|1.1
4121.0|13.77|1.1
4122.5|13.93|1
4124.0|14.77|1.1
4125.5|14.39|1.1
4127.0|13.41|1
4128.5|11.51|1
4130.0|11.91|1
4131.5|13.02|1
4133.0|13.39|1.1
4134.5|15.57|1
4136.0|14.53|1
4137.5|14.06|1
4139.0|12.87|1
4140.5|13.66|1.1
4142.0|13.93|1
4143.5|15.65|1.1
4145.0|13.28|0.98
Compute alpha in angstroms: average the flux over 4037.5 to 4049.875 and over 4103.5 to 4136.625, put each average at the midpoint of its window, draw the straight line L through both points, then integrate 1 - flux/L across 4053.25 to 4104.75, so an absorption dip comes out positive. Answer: 4.5 angstroms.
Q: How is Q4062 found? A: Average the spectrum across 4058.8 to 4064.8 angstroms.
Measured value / 14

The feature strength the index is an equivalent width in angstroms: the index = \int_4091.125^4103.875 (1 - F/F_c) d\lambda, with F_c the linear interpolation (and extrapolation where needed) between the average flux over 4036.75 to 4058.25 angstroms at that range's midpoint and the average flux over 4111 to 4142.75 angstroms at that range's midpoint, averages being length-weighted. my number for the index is 2.8 angstroms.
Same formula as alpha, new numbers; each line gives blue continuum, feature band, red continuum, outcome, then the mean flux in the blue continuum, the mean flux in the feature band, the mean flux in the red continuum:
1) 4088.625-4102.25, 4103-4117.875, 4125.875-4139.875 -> -2.7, 11.4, 14.4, 13.4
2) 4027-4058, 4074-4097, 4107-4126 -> 1.7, 13.9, 13.3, 14.7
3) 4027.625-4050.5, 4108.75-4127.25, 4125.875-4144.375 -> -1.0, 14.2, 14.5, 13.6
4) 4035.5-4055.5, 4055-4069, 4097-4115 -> 0.2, 13.9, 13.5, 13.1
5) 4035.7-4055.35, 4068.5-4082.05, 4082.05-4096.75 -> -0.1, 13.9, 13.4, 13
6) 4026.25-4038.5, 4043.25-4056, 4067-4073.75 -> -0.3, 14.1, 13.8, 12.8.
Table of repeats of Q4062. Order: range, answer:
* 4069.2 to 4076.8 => 13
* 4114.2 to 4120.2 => 14.3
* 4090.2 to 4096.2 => 12.2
